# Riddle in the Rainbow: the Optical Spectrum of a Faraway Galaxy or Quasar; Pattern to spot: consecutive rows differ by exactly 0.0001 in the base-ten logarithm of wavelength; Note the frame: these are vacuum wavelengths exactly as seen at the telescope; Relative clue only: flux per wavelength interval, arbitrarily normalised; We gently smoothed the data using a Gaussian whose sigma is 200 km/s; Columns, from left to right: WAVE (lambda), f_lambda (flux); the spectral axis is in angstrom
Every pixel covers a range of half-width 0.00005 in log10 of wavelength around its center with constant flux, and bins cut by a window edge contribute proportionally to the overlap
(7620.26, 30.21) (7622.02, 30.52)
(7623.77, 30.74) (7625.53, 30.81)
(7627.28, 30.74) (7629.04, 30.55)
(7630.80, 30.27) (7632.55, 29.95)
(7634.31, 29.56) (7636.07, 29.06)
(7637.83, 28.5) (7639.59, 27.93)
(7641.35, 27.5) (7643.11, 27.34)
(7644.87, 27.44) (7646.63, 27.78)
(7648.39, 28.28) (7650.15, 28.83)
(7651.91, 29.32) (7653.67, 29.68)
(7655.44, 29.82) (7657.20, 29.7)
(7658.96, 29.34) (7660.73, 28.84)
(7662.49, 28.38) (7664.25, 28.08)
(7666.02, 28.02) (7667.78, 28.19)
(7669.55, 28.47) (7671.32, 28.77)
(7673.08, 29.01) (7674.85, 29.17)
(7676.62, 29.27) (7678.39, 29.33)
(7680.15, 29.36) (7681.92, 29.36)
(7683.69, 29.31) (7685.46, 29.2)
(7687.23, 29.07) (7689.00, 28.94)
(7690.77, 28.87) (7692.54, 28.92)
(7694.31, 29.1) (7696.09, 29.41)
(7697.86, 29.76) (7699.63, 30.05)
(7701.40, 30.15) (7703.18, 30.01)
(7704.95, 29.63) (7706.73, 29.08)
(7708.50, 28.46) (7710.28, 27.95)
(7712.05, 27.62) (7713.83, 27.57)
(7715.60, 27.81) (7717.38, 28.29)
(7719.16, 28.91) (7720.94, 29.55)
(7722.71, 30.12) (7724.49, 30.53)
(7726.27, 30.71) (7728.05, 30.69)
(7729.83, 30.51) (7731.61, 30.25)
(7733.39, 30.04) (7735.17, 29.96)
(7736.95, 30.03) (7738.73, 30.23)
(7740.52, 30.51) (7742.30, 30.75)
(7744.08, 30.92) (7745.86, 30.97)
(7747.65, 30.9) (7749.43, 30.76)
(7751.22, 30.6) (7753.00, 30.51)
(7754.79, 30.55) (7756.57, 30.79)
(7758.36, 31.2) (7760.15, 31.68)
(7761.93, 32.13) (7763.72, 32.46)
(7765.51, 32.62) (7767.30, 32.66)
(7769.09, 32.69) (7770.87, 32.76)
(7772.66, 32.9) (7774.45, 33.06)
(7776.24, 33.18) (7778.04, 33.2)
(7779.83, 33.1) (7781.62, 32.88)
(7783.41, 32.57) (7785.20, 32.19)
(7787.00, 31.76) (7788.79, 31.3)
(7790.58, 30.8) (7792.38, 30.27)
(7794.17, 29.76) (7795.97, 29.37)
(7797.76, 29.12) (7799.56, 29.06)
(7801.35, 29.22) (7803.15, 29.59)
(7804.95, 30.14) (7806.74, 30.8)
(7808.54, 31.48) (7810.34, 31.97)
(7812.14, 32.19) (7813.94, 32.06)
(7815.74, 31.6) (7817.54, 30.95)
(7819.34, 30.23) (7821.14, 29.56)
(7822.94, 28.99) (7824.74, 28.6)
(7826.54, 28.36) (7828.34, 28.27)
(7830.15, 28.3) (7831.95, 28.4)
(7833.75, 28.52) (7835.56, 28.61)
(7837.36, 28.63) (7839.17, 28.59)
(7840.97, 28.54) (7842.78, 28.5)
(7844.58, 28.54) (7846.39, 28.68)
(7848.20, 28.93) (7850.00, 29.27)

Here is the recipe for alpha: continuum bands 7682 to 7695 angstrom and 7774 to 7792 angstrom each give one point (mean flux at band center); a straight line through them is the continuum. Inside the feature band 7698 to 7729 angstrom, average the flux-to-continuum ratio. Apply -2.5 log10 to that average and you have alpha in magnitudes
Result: 0.02 mag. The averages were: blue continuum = 29.1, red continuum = 32.3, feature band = 29.3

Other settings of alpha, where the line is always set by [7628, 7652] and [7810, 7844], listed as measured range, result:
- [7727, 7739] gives -0.043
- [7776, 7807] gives -0.059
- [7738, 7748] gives -0.057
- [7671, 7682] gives -0.012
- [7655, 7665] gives -0.008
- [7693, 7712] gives -0.011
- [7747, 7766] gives -0.075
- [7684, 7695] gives -0.004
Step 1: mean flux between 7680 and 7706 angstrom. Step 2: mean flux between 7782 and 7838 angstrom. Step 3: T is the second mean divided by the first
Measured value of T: 1.02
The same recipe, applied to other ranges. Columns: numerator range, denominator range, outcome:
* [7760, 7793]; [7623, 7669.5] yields 1.12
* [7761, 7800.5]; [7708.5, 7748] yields 1.07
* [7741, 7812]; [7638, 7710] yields 1.08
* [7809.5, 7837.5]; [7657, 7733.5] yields 1.02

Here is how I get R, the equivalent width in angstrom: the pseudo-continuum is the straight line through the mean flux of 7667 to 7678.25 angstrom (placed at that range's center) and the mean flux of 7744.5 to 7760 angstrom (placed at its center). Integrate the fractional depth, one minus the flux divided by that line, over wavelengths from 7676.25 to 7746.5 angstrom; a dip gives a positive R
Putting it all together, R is 0.6 angstrom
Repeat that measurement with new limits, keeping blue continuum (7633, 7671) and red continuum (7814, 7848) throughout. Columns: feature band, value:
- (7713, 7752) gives -1.66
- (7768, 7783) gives -2.09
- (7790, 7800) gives -0.26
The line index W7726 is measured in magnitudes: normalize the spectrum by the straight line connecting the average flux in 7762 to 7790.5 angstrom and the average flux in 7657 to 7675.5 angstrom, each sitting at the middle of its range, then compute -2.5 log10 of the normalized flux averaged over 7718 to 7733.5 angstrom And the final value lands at 0.02 mag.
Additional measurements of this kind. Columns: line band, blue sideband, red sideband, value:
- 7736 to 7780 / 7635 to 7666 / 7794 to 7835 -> -0.079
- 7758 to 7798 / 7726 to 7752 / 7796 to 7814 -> -0.052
